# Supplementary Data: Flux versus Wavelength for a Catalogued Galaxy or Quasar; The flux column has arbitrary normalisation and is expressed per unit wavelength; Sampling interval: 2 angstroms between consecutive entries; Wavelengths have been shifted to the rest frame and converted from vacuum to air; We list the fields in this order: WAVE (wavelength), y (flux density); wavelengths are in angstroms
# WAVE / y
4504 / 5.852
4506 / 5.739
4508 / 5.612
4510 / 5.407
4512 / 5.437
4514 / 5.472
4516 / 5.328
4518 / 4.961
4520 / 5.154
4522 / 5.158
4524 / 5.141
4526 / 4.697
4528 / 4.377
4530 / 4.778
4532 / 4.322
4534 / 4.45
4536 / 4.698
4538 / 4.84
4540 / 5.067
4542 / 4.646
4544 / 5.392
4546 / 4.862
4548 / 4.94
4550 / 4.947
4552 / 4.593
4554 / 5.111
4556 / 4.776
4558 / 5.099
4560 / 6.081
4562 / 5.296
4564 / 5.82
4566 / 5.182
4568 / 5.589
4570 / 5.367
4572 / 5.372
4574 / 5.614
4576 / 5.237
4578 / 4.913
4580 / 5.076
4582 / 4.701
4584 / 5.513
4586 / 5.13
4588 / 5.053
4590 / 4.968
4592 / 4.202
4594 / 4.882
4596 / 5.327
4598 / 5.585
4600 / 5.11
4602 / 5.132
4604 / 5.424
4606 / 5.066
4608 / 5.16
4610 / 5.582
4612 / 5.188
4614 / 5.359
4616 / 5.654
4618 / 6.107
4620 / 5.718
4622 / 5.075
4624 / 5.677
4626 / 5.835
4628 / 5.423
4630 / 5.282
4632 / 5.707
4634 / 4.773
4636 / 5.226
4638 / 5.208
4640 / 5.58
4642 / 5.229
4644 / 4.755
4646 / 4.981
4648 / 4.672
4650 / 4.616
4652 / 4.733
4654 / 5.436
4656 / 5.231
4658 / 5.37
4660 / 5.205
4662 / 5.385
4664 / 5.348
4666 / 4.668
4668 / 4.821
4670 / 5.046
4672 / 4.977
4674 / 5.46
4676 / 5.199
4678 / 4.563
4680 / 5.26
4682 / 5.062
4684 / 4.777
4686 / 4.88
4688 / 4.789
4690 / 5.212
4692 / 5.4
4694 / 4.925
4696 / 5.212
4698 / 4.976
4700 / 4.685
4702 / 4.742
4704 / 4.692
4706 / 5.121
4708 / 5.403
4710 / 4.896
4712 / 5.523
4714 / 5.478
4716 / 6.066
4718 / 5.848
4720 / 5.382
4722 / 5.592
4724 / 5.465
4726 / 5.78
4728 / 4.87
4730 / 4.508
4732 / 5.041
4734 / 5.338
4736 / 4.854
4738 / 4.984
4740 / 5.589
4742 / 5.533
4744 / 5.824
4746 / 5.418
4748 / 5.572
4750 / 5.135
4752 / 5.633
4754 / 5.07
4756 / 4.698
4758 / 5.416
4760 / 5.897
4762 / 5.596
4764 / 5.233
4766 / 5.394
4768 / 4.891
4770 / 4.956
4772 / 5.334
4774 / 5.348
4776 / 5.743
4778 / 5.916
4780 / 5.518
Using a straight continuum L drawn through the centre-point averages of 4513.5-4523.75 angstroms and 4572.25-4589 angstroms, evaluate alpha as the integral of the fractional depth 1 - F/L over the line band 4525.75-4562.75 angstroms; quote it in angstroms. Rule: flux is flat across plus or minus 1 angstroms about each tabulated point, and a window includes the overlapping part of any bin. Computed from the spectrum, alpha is 2.1 angstroms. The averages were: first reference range 5.2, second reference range 5.16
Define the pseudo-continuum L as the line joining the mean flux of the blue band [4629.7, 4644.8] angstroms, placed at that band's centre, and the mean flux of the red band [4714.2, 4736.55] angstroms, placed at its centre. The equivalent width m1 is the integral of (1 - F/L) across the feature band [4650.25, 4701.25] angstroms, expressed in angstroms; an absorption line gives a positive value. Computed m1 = 2.16 angstroms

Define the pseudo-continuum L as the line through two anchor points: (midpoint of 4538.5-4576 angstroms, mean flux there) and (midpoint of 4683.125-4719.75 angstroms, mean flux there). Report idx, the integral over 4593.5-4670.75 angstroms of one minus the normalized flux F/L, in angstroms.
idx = -1.1 angstroms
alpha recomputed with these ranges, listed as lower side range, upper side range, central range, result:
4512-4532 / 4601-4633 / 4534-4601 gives 1.4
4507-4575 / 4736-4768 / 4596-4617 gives -0.6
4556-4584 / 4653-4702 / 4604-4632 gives -1.4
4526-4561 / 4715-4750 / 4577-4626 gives -2.1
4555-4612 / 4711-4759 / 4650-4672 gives 0.8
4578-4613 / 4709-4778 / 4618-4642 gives -1.2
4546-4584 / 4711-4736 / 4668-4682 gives 0.7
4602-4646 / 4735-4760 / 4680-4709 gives 1.9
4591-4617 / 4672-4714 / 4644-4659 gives 0.4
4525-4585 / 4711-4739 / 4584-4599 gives 0.2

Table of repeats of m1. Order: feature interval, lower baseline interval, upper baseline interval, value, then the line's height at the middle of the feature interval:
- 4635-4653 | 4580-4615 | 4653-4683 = 0.5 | 5.14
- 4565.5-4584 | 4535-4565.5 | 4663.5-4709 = -0.7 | 5.07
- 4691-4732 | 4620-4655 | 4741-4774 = 0.5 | 5.29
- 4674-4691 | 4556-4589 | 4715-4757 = 1.1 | 5.33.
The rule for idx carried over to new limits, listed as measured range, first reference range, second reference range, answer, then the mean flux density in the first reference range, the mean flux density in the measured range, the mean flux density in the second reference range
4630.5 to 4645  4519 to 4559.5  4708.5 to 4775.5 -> -0.3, 4.87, 5.21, 5.34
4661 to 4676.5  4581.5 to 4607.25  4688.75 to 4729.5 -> 0.3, 5.09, 5.11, 5.25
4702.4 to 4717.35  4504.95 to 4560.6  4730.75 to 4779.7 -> 0.0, 5.03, 5.3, 5.35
